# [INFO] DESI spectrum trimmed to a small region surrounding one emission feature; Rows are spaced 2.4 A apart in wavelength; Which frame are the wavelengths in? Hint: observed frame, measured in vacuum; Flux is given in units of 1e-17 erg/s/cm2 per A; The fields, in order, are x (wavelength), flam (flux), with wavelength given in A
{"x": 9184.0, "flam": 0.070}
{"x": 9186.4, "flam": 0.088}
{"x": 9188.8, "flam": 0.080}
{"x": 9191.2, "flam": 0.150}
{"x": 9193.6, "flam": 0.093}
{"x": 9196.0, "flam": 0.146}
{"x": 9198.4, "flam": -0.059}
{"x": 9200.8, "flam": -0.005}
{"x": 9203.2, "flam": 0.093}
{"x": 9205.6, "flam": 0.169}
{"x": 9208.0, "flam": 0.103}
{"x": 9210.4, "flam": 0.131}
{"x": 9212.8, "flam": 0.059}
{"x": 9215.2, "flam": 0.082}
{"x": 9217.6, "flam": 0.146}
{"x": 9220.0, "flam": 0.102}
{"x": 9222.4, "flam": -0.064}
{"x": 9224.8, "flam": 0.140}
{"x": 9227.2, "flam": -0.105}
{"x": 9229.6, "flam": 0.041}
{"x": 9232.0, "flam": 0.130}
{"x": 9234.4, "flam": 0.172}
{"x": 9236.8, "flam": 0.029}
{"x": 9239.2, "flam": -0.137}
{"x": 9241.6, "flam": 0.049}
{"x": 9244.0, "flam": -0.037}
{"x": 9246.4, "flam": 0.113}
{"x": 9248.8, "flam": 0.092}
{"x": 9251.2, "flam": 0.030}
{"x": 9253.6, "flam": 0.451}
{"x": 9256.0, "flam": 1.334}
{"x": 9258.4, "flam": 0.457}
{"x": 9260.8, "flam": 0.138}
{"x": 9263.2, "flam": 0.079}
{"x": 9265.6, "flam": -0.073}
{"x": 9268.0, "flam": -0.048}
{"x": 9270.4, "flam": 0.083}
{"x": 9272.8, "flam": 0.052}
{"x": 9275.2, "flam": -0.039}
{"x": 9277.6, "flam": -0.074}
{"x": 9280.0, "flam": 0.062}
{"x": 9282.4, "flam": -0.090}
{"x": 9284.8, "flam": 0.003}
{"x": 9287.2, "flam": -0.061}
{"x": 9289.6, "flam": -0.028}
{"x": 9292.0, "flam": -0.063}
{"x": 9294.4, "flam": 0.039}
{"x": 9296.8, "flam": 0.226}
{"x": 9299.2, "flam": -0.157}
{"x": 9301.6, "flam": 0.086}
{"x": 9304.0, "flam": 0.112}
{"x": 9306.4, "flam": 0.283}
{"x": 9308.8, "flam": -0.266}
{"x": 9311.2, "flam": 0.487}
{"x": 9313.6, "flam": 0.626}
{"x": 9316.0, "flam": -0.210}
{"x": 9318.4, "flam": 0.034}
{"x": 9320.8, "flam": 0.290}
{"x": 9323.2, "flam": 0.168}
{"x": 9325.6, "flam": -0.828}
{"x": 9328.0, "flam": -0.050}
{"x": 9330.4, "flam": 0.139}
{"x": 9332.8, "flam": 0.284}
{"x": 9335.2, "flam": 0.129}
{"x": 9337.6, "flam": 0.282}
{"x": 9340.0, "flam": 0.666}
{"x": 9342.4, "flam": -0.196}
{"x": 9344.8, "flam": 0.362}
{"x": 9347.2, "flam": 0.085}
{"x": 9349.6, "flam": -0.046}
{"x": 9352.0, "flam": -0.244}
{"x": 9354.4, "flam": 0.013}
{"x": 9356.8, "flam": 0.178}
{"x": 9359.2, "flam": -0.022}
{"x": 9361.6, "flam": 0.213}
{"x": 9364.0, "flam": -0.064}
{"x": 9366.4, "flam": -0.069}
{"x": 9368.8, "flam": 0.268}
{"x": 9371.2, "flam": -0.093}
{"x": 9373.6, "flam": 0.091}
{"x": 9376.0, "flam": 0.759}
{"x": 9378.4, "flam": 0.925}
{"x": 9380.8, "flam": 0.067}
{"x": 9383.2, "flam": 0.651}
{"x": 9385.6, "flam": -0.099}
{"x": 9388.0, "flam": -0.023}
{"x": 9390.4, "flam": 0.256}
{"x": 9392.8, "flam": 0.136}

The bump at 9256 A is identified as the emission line [O III] 5007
